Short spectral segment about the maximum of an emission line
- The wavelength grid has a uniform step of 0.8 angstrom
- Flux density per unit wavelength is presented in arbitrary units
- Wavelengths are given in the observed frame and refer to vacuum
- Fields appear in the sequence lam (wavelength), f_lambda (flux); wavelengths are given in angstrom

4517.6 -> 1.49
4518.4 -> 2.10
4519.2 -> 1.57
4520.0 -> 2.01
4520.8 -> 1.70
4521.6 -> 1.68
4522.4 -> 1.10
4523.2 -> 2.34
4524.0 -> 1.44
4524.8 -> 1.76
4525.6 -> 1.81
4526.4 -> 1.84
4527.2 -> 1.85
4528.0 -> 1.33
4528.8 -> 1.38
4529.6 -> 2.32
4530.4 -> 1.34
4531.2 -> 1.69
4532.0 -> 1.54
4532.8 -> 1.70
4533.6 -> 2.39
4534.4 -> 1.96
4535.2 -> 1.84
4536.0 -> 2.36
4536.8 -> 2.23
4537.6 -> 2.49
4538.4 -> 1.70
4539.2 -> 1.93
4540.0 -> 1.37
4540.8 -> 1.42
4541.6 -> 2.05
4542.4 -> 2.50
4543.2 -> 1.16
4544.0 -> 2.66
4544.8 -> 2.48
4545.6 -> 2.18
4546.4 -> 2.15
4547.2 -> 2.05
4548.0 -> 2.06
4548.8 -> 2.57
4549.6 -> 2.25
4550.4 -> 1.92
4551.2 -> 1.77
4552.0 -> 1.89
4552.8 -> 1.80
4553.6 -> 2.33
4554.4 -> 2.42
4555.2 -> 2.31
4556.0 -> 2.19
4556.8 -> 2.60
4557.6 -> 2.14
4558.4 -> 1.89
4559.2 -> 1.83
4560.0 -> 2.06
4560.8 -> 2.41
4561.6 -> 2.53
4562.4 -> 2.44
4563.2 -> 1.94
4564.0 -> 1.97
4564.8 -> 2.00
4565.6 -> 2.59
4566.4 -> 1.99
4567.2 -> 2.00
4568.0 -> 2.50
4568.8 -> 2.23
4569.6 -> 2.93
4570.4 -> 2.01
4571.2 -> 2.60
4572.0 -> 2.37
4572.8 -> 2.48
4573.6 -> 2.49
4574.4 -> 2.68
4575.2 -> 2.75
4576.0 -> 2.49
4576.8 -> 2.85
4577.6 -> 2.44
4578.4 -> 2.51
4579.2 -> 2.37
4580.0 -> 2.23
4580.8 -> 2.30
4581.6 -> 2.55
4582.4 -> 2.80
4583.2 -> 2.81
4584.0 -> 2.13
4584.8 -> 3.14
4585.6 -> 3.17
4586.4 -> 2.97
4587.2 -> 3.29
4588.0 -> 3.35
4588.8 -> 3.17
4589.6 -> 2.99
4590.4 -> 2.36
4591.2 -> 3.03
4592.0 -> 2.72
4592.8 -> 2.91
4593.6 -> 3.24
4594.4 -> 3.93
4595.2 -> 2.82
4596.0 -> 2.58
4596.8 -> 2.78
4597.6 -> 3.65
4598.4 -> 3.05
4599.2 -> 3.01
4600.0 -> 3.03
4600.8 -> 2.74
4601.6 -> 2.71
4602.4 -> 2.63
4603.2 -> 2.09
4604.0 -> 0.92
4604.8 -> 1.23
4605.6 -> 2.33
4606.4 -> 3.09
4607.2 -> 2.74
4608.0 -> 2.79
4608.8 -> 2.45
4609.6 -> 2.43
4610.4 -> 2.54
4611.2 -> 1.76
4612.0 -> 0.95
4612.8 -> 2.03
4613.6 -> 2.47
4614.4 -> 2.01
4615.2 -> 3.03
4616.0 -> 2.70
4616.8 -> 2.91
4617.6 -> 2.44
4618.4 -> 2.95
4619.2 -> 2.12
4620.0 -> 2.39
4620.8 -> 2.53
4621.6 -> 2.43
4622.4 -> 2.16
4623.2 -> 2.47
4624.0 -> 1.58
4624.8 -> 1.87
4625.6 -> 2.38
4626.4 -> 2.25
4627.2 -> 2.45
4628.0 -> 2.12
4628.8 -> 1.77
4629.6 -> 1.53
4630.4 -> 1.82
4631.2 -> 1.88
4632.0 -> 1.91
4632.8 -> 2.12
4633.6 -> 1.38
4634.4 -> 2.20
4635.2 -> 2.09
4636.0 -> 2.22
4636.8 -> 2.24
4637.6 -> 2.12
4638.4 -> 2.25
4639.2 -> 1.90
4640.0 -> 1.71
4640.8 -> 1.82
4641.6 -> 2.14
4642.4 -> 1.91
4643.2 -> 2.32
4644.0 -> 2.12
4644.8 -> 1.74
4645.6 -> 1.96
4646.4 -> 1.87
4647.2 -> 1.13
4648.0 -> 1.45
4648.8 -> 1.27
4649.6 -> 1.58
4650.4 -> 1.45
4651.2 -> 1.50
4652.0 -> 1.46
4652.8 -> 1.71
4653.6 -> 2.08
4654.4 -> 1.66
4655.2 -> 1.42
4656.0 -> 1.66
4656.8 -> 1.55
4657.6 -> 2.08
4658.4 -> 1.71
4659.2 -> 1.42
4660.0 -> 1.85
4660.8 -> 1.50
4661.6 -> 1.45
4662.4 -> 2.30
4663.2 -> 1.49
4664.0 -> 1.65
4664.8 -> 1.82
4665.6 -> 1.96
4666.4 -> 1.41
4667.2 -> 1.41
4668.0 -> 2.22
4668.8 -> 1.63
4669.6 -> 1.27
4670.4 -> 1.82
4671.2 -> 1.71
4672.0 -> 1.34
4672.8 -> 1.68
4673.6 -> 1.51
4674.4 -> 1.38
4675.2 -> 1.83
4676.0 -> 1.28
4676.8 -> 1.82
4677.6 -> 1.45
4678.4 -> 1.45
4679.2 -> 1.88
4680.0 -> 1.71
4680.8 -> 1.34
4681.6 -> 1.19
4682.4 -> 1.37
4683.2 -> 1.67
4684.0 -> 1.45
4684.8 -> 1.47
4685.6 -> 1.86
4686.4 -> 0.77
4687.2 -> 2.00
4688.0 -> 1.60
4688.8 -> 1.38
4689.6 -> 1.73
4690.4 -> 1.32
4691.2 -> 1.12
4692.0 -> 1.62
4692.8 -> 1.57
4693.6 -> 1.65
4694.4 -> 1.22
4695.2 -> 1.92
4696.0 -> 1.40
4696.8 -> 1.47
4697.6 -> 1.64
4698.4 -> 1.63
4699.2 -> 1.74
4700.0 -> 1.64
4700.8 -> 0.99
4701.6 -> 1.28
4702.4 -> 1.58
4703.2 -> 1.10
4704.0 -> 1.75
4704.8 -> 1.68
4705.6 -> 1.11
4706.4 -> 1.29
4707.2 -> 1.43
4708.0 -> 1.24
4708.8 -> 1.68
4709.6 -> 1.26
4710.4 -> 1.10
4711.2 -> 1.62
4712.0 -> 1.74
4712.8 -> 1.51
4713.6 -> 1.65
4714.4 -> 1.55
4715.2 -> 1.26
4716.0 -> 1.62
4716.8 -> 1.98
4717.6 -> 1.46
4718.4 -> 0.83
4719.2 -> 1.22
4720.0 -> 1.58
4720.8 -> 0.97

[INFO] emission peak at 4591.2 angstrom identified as C IV 1549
